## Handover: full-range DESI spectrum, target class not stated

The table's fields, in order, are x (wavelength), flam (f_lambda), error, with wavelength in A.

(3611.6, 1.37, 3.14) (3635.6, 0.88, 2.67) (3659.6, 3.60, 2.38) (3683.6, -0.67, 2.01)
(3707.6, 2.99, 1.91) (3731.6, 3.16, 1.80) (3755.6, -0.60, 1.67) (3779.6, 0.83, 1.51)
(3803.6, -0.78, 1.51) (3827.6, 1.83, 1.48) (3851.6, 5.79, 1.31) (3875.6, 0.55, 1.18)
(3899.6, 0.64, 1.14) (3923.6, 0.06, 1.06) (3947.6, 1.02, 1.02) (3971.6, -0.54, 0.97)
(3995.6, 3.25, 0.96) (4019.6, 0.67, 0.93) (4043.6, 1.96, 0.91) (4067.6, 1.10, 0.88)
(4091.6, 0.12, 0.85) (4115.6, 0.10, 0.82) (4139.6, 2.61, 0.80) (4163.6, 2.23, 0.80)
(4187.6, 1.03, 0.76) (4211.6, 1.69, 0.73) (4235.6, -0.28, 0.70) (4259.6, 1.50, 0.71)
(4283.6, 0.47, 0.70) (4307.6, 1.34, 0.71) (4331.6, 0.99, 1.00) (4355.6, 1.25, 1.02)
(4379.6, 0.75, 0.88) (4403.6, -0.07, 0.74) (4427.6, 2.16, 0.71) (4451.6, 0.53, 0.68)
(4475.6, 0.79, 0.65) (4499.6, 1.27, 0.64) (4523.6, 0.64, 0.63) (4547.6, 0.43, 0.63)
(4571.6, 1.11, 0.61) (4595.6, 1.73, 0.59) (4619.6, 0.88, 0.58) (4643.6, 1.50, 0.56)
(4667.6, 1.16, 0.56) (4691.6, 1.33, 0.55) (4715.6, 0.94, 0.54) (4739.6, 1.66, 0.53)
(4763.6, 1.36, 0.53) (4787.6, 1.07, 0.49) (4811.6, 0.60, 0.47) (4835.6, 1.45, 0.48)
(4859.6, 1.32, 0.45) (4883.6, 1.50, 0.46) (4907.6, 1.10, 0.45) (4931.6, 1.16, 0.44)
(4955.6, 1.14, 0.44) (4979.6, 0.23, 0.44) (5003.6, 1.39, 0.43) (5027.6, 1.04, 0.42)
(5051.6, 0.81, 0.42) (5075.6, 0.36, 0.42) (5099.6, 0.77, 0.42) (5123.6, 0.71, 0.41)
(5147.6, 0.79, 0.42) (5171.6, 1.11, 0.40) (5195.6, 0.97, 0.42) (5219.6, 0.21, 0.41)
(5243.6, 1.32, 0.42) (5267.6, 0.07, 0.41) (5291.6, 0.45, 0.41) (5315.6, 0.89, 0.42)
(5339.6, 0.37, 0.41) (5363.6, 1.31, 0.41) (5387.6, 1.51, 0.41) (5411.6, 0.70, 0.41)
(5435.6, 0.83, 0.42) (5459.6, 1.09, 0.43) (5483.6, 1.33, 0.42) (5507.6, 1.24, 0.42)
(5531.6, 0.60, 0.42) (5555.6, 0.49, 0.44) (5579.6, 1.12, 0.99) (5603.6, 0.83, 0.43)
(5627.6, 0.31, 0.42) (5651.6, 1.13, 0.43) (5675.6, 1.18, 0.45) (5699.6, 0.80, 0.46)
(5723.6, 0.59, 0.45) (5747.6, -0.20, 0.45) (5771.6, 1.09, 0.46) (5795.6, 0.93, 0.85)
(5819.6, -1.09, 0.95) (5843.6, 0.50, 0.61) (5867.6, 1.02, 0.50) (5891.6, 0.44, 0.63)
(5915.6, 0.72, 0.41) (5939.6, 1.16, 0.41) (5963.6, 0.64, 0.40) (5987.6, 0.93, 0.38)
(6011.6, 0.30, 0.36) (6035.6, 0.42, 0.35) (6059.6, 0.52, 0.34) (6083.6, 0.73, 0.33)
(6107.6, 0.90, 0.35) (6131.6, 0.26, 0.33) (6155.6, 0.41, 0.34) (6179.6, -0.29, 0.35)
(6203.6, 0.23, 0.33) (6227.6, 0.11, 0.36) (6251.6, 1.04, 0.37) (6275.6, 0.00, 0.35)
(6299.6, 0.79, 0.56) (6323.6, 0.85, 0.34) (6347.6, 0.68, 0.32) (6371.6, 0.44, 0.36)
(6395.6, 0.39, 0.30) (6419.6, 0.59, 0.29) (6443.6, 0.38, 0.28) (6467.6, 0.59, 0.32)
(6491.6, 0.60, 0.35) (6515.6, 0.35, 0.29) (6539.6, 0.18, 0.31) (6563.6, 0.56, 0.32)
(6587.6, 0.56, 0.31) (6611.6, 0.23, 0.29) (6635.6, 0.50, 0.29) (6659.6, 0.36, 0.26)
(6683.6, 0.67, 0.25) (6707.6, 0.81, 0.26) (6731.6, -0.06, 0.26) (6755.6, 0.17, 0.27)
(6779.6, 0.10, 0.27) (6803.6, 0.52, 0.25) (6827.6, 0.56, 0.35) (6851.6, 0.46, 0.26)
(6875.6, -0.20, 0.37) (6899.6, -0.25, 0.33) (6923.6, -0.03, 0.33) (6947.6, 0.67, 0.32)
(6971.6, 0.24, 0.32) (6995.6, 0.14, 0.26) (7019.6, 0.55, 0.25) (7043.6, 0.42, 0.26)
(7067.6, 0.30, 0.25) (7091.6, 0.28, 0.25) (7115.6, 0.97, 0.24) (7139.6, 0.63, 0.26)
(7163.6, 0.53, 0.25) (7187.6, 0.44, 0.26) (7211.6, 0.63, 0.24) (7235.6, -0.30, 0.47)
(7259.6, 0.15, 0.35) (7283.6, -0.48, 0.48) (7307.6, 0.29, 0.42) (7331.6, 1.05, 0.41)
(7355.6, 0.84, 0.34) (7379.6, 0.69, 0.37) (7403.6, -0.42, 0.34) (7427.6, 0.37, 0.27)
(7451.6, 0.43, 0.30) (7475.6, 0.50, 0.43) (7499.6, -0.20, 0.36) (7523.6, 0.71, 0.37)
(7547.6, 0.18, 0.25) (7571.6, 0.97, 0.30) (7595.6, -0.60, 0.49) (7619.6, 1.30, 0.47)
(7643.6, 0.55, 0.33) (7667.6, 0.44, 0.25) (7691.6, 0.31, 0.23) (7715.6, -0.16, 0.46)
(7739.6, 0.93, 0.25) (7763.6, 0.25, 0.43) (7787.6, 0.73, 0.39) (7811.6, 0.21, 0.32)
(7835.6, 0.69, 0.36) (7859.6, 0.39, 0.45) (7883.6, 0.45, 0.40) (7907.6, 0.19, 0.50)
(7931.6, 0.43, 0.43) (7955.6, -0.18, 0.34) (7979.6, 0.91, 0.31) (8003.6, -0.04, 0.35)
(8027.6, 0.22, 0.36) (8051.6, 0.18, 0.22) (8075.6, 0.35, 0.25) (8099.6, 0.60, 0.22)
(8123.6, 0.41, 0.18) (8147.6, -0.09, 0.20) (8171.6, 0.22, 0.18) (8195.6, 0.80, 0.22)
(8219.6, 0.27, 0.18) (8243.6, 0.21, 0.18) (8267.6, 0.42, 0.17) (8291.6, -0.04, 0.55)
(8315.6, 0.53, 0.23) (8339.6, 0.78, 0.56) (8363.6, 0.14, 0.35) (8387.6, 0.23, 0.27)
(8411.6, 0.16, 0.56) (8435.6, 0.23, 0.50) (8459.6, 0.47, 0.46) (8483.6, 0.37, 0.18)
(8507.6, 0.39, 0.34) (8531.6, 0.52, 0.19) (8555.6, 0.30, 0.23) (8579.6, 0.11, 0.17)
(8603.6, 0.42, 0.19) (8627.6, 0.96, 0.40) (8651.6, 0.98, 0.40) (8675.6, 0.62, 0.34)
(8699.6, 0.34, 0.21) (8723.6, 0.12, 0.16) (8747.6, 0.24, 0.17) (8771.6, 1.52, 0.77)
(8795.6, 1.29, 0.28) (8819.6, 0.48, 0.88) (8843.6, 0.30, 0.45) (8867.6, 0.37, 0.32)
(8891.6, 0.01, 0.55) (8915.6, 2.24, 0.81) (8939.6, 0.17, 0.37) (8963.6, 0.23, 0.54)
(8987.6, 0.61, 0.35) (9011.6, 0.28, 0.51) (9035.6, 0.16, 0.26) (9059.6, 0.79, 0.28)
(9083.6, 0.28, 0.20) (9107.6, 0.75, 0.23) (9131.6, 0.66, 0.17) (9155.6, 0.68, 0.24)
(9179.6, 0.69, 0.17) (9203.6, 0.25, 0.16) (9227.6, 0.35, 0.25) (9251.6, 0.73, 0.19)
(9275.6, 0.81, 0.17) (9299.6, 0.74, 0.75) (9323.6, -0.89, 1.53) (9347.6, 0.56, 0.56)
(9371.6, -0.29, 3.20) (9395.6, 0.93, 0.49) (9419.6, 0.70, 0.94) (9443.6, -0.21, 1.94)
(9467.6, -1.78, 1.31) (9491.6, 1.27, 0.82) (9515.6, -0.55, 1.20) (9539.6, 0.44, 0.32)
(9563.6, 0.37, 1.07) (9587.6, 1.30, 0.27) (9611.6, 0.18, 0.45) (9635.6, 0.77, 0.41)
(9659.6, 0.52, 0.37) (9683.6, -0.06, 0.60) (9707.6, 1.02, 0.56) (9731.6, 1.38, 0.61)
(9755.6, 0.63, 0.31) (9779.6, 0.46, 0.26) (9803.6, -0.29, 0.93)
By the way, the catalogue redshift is 1.36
